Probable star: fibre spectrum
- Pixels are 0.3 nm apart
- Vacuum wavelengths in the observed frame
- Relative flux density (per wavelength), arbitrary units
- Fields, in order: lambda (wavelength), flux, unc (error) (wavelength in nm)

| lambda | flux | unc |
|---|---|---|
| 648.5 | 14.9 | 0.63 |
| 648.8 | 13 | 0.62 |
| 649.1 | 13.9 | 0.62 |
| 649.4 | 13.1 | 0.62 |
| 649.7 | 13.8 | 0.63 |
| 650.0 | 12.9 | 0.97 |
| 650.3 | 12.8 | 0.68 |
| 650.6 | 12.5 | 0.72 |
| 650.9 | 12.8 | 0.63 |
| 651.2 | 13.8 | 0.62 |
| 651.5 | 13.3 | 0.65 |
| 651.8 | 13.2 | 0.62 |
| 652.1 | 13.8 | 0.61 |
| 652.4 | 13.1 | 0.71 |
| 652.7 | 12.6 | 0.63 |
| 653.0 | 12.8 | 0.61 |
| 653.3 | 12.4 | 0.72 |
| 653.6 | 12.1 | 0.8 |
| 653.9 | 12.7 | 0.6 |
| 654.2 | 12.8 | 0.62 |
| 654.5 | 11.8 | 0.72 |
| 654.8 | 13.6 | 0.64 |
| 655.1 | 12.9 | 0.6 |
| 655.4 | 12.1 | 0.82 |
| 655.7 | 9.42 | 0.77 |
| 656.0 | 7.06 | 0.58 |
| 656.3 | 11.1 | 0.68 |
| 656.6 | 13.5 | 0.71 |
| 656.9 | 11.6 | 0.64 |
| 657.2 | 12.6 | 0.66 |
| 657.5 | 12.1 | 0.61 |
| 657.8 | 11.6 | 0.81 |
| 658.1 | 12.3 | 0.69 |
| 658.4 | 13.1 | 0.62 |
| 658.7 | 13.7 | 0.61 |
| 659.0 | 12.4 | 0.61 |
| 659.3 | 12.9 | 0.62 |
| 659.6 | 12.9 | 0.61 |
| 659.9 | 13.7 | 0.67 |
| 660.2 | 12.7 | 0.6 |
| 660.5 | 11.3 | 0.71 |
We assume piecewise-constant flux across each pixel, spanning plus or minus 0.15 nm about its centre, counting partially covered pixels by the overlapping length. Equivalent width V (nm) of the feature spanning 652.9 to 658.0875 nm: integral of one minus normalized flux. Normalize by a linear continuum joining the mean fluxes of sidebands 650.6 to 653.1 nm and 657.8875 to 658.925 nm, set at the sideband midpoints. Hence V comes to 0.44 nm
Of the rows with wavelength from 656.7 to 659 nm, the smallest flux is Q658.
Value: 11.6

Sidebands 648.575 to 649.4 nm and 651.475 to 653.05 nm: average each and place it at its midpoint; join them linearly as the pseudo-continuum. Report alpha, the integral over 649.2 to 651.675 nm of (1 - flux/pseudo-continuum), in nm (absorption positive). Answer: 0.04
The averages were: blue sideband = 13.5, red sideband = 13.1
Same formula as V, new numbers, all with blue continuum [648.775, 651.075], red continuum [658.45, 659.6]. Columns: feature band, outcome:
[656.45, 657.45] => 0.04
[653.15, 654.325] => 0.05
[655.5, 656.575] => 0.26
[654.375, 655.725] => 0.09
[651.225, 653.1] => -0.01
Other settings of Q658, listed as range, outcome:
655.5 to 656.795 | 7.06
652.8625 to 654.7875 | 11.8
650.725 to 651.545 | 12.8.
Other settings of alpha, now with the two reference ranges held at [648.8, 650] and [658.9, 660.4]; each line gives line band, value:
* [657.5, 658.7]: 0.05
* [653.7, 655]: 0.05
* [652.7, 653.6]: 0.05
